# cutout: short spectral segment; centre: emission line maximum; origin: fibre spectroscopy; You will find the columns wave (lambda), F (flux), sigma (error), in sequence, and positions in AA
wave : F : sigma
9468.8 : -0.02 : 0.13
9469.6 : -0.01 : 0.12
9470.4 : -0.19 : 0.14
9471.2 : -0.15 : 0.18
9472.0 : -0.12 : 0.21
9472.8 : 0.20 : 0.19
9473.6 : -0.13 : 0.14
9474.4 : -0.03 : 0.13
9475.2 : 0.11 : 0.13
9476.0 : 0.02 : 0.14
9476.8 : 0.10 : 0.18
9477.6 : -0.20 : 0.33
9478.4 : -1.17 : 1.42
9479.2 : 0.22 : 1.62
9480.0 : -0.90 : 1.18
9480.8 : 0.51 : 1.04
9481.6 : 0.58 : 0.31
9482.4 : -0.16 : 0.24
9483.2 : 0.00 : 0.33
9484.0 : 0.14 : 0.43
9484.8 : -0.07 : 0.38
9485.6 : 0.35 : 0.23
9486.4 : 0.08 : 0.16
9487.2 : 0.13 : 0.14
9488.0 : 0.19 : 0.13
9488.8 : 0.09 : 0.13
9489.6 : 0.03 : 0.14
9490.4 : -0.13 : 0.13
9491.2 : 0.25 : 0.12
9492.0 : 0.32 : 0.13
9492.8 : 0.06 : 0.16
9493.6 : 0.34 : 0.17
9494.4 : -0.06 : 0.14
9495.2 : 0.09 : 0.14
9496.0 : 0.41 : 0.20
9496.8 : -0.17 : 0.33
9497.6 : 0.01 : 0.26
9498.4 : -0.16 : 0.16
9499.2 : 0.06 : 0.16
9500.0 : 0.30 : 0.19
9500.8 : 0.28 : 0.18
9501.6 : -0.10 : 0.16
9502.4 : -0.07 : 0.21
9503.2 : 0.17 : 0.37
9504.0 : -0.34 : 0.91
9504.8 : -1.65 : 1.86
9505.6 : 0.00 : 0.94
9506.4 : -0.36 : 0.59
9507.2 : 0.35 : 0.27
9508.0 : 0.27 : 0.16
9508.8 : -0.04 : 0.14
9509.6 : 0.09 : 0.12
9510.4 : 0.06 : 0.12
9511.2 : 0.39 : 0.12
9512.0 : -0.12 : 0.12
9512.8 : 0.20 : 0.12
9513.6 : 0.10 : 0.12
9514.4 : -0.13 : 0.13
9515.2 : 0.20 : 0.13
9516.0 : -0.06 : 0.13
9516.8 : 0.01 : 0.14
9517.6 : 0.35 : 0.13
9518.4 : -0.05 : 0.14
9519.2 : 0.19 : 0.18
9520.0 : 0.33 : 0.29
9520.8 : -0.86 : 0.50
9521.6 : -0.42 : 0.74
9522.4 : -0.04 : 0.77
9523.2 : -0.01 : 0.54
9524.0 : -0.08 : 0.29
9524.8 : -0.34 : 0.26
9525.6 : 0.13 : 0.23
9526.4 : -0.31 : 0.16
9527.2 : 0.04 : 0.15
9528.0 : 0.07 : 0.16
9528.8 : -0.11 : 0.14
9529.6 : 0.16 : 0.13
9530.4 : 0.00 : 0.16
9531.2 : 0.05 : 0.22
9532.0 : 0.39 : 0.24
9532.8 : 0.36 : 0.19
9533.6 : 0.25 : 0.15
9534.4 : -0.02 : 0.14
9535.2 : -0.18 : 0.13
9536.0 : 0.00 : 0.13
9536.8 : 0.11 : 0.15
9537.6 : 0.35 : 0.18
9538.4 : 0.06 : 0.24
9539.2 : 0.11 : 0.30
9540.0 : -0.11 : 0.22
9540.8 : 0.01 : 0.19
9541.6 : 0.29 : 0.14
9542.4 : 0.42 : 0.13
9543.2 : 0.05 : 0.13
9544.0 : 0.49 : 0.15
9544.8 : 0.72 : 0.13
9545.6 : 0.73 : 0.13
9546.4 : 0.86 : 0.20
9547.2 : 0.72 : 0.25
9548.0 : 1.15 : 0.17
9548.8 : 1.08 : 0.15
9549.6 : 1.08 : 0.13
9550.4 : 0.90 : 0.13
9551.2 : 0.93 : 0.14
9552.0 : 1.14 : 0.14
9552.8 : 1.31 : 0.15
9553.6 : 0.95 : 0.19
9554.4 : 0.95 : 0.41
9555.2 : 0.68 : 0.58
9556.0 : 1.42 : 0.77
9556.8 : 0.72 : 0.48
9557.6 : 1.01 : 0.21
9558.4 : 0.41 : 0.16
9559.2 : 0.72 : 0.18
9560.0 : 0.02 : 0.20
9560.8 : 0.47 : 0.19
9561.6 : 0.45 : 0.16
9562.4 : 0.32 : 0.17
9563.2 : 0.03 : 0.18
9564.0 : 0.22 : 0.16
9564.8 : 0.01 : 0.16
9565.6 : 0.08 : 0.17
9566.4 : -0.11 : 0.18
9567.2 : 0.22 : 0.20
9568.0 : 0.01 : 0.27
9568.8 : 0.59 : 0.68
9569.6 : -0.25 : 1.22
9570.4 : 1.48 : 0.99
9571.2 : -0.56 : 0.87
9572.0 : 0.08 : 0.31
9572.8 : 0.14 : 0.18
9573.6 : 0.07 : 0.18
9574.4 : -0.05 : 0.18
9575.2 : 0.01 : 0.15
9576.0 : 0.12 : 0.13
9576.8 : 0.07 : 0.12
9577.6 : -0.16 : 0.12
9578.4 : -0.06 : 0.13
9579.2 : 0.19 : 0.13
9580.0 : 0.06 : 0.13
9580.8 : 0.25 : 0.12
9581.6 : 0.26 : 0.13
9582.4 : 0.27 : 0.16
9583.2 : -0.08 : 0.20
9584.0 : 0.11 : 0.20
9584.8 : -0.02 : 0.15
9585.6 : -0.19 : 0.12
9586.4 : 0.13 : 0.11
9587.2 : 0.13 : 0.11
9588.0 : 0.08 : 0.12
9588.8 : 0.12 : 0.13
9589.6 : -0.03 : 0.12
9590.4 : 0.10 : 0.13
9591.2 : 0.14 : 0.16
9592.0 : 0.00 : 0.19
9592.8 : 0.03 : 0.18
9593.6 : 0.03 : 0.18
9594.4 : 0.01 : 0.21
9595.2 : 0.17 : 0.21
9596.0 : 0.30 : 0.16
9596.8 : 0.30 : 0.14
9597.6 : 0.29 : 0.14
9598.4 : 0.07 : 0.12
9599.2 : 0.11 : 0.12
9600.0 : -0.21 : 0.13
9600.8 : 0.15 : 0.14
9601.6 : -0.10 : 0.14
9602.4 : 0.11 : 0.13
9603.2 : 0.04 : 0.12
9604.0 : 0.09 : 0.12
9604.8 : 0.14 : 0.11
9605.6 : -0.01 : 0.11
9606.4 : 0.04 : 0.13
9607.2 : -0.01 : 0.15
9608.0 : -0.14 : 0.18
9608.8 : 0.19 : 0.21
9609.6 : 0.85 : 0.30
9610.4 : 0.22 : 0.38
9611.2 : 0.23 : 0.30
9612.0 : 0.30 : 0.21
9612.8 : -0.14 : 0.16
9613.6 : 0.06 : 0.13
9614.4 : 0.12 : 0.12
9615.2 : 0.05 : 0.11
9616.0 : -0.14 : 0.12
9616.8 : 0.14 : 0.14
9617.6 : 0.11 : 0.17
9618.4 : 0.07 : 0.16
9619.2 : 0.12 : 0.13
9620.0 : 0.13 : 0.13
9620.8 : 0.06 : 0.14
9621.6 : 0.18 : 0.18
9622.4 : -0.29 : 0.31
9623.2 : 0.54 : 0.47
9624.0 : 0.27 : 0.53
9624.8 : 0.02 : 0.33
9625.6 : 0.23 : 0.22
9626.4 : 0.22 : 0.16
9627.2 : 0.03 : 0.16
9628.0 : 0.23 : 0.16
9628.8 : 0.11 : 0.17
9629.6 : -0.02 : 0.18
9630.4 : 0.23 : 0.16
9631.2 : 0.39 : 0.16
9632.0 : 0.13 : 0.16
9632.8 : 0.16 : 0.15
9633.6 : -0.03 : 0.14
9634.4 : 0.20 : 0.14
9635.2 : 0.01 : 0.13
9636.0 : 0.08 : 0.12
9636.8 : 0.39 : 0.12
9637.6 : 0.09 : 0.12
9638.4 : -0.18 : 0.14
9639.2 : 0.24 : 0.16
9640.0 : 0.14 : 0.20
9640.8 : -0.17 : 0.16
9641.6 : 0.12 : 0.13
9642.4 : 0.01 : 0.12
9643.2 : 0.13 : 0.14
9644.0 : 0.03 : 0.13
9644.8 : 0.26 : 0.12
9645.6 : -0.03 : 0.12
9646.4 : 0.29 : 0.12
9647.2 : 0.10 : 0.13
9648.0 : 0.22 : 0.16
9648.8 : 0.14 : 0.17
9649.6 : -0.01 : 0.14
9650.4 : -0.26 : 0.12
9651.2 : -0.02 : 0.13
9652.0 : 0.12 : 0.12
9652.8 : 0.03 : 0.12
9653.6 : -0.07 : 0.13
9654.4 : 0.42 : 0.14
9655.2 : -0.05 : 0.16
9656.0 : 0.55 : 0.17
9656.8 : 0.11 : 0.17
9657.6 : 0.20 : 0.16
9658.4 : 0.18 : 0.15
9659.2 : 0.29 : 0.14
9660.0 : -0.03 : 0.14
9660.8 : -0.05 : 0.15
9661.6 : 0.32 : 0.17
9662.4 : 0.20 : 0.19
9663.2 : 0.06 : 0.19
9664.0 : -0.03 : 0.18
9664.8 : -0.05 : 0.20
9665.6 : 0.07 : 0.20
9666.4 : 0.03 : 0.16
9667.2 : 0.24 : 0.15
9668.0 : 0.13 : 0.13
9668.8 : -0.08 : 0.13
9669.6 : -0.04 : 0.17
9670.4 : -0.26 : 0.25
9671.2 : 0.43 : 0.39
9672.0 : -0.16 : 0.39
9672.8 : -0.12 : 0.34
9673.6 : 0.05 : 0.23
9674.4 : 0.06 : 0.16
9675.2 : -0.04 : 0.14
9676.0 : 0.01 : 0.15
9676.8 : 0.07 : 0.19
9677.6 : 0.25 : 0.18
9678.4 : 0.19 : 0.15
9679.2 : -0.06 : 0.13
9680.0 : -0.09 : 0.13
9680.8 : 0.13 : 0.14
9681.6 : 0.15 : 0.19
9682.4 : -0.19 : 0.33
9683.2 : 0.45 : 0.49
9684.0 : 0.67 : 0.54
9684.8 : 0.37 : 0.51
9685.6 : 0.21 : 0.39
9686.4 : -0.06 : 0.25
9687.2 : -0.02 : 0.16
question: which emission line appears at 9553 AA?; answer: [O II] 3727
